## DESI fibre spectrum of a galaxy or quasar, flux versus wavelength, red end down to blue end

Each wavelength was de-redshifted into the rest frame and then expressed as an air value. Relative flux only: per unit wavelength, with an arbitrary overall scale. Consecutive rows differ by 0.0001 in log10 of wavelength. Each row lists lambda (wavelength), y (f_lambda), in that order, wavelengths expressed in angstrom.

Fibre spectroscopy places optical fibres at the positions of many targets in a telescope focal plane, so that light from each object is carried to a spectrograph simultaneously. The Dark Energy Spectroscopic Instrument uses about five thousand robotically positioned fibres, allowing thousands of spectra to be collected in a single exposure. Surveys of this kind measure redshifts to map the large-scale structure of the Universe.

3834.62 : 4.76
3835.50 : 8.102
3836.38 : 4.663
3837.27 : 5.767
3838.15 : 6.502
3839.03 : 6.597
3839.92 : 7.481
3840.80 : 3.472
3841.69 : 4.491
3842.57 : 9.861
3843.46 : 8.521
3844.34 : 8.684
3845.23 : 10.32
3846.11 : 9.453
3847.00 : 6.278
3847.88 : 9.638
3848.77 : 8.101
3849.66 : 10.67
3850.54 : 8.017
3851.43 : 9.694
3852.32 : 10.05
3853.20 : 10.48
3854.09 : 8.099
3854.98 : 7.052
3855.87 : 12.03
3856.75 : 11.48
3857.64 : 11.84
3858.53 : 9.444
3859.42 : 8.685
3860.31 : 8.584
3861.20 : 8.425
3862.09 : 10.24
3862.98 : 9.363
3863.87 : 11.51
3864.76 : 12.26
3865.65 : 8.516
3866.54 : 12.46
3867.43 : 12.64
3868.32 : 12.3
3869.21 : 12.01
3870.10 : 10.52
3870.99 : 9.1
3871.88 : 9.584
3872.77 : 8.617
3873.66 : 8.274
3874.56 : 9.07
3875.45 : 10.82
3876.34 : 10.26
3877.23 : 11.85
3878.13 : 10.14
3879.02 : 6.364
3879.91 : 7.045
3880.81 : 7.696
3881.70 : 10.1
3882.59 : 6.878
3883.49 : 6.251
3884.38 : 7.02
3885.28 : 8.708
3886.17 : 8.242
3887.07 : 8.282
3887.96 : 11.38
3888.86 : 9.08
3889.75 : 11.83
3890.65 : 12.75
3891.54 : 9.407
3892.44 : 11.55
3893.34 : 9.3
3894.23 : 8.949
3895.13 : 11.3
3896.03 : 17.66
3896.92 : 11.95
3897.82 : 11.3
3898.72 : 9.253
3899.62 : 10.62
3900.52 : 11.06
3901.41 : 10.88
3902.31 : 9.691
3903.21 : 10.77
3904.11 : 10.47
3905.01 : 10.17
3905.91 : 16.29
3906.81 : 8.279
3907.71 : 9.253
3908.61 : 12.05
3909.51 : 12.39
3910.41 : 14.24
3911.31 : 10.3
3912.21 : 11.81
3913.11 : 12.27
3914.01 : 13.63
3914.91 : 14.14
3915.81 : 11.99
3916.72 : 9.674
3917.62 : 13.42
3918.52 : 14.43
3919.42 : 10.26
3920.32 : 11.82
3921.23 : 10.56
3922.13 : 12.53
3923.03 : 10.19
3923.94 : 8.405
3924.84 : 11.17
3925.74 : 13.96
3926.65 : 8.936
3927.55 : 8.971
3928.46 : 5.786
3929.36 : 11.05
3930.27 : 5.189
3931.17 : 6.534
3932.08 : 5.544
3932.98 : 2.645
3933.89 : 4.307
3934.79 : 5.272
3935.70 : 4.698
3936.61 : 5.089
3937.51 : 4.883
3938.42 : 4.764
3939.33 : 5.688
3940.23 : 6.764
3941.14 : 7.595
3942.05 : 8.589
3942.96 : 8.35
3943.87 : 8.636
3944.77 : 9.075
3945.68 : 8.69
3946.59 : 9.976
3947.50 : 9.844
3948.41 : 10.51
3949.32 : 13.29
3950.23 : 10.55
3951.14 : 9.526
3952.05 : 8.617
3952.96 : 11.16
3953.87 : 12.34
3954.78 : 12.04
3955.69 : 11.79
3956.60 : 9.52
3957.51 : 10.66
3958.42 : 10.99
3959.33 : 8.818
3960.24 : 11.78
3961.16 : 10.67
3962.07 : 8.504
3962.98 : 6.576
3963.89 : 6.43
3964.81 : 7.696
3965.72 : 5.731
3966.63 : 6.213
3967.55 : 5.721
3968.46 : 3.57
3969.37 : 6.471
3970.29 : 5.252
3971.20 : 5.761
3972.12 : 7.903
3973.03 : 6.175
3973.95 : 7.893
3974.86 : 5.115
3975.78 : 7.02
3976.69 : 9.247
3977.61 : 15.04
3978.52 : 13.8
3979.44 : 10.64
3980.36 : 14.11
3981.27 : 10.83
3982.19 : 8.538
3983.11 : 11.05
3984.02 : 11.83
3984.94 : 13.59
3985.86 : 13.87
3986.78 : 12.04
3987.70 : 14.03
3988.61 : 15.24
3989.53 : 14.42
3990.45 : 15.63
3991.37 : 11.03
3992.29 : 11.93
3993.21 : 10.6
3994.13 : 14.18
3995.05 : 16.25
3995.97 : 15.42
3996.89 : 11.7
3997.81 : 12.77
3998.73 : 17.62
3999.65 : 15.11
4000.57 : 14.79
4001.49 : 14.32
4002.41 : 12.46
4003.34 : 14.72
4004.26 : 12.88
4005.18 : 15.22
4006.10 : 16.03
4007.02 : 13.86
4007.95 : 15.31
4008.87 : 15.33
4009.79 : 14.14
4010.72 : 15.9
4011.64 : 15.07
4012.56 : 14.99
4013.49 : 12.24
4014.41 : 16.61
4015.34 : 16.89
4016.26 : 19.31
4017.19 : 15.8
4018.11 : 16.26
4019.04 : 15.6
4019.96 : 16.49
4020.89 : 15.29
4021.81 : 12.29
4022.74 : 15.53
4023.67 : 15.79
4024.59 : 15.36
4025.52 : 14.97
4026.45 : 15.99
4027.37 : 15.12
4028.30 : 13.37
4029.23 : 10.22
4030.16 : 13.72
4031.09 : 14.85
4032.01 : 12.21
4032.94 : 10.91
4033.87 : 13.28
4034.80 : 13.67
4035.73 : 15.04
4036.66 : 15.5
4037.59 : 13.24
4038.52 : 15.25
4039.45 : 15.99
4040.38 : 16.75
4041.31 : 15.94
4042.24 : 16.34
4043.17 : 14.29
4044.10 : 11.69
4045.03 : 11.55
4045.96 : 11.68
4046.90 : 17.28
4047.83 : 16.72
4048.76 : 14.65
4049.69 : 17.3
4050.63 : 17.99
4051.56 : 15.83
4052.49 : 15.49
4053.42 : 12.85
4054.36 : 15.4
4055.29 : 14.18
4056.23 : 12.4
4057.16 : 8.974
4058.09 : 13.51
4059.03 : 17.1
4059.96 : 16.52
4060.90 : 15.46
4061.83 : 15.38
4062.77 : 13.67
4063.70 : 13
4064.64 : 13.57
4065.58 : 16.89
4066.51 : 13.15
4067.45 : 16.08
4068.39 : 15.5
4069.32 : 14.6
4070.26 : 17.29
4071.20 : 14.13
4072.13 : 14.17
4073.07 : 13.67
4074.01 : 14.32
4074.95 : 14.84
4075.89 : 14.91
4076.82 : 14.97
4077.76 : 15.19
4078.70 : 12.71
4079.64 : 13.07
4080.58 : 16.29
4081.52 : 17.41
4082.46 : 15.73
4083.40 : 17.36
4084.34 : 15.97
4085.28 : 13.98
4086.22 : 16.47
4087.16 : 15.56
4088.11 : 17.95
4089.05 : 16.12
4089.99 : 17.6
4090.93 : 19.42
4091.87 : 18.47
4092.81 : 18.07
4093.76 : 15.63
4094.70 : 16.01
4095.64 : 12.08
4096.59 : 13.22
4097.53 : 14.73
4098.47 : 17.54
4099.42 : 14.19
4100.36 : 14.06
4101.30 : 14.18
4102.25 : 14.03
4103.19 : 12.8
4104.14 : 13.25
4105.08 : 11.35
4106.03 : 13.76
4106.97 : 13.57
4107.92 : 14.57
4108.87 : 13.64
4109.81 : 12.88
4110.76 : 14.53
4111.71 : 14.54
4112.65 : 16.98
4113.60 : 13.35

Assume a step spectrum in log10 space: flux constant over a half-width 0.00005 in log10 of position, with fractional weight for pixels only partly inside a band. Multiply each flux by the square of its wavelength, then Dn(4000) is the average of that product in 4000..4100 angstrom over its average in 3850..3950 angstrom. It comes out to 1.7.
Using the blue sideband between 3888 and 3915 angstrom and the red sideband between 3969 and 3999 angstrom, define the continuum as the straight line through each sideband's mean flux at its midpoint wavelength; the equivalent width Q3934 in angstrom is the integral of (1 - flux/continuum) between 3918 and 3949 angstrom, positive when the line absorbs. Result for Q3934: 8.45 angstrom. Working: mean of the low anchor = 11.4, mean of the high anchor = 11.4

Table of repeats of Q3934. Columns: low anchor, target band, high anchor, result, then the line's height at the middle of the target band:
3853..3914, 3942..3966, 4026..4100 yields 4.8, 12.1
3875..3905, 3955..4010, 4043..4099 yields 6.2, 12.6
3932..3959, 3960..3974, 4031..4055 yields 4.1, 9.81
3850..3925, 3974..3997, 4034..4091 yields 1.5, 13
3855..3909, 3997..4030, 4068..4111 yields -4.1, 13.3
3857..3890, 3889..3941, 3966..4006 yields 1.5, 10.3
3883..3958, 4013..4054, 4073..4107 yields -4.4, 13.4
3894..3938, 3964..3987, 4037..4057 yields 6.3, 12.2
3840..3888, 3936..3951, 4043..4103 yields 4.2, 11.5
